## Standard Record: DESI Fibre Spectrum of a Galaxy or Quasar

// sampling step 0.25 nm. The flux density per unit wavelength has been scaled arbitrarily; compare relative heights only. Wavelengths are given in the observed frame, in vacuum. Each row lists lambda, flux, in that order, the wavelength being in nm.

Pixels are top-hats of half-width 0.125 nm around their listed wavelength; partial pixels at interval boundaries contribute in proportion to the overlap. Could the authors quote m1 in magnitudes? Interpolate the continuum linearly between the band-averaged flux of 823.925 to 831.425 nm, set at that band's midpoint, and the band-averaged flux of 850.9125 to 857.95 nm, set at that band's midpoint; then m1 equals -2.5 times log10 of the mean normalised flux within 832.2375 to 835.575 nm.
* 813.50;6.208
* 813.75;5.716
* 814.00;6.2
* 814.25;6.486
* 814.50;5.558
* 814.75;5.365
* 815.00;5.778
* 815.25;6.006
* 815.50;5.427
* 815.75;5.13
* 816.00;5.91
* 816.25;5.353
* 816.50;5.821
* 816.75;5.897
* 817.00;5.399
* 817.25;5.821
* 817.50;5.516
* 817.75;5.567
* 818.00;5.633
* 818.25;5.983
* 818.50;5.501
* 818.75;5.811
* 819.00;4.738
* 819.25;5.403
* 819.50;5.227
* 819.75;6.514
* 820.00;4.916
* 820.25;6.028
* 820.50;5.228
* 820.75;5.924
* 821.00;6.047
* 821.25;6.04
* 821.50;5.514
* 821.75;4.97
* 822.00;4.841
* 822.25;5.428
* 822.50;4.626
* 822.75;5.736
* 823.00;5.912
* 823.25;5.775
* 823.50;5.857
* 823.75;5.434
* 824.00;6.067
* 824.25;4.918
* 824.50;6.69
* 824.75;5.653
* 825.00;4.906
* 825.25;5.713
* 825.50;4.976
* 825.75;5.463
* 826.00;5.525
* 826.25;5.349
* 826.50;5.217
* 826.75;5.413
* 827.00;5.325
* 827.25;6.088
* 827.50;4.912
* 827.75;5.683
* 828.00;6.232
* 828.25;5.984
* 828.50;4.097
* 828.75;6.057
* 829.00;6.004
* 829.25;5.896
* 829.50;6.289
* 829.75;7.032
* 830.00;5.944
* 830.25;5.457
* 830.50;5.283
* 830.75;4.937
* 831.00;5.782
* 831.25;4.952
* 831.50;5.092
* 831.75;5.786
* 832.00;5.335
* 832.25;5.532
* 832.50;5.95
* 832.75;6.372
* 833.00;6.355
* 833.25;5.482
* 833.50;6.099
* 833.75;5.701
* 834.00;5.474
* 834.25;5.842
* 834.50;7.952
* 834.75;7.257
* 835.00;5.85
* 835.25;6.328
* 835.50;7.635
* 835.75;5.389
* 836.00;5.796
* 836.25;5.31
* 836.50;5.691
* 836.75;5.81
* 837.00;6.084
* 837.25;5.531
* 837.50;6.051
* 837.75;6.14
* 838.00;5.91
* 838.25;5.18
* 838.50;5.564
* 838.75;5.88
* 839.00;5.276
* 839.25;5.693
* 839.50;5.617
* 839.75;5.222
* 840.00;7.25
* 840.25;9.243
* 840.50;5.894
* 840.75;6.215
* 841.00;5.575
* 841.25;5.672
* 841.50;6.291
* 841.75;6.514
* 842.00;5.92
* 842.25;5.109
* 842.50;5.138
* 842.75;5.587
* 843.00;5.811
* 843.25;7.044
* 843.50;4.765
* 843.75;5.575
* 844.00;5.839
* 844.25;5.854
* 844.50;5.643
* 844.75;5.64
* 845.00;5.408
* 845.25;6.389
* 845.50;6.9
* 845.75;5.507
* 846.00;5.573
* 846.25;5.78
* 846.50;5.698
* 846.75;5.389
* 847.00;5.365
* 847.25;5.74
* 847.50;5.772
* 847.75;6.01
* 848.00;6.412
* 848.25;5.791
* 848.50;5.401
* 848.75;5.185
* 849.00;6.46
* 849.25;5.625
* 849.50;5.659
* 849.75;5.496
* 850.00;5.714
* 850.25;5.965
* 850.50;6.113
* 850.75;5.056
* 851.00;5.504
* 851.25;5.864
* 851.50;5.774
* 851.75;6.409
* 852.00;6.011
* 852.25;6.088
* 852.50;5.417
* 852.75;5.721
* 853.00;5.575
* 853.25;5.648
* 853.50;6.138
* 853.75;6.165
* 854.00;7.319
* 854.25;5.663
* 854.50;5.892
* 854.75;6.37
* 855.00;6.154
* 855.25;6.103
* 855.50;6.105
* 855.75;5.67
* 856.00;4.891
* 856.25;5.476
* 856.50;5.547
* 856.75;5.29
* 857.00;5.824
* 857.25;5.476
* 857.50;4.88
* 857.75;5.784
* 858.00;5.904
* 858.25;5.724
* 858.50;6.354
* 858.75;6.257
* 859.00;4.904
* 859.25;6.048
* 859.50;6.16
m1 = -0.116 mag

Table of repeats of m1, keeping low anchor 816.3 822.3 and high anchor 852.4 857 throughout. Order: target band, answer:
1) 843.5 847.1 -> 0.009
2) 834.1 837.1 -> -0.099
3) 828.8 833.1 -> -0.020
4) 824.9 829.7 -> 0.014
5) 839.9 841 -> -0.212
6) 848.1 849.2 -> 0.015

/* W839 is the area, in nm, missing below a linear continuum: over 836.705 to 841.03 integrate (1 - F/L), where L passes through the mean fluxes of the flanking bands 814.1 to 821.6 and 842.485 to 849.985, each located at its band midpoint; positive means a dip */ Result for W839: -0.22 nm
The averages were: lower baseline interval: 5.65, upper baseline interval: 5.76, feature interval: 6.02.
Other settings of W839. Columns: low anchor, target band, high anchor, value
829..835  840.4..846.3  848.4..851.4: -0.06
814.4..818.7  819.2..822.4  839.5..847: 0.08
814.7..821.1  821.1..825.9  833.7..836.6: 0.25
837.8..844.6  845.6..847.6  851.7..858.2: 0.09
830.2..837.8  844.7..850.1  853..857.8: 0.06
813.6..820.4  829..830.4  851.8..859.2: -0.10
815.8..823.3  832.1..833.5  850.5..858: -0.07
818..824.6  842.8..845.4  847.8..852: -0.03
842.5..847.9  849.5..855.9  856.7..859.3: -0.22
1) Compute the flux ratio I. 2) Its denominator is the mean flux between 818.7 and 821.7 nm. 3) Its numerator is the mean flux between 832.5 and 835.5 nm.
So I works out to 1.12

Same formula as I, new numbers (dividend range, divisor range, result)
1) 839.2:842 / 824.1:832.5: 1.13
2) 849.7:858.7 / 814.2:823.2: 1.04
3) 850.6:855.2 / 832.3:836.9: 0.97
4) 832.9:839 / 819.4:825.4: 1.07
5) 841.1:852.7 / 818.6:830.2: 1.03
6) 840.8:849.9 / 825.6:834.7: 1.01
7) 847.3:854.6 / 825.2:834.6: 1.03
